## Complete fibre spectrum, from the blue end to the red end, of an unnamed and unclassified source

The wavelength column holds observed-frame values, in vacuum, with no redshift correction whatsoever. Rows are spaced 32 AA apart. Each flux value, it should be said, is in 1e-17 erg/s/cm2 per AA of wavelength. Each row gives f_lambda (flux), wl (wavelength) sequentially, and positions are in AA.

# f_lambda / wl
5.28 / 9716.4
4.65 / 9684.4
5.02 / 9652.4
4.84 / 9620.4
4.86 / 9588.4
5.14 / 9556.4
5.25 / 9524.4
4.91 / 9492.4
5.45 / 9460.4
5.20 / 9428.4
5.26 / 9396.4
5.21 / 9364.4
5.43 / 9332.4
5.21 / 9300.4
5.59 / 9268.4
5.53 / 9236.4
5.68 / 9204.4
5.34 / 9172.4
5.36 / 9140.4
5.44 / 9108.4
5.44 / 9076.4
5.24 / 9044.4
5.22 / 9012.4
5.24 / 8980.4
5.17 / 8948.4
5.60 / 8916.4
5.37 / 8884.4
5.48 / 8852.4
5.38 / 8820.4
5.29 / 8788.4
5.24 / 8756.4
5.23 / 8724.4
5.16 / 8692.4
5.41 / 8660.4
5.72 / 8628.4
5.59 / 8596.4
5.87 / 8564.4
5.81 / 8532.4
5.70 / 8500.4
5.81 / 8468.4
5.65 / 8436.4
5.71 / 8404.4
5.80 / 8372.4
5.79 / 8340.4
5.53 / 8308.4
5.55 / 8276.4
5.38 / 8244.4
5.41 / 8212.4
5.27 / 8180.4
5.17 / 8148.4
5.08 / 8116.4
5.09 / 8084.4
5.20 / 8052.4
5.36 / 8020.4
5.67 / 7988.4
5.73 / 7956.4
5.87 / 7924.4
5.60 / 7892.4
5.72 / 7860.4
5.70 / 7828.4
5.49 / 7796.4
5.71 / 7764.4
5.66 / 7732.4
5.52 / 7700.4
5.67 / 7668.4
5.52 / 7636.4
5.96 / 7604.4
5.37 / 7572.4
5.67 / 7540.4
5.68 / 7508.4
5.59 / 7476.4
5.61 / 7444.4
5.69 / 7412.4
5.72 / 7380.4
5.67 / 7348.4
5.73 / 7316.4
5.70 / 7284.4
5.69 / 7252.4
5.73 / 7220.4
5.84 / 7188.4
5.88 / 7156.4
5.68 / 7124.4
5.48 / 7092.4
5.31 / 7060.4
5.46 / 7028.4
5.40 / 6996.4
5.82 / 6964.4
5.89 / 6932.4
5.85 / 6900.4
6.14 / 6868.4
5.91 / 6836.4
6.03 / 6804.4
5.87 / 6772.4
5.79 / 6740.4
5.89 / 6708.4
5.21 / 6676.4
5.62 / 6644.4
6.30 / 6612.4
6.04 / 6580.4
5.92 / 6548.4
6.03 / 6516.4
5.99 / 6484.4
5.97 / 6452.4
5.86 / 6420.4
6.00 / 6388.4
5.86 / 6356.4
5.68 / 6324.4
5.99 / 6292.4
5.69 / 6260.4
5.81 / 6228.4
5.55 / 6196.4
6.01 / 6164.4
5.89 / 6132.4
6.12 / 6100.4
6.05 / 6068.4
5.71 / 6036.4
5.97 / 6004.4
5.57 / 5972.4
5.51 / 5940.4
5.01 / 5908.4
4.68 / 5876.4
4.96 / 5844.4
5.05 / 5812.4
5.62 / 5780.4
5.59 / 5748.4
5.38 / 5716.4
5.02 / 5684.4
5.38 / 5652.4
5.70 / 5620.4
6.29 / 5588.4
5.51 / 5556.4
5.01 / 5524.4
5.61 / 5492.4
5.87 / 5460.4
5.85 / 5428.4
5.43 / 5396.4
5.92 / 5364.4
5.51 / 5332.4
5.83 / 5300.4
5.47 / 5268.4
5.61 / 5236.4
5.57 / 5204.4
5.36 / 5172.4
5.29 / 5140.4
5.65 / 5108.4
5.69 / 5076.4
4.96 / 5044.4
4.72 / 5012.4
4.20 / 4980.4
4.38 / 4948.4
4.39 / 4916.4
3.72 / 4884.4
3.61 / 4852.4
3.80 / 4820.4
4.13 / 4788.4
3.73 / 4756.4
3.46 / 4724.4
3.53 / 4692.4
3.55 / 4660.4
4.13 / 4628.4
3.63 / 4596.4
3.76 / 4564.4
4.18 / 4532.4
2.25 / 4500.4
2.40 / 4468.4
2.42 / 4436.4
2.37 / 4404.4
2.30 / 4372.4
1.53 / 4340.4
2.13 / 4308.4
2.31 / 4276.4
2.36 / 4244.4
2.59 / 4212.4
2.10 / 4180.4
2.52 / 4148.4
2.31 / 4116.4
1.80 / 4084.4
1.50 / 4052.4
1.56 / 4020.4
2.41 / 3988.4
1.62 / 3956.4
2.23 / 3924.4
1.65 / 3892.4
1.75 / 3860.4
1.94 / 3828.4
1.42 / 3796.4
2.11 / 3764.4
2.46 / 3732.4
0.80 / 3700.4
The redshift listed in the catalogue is 0.132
